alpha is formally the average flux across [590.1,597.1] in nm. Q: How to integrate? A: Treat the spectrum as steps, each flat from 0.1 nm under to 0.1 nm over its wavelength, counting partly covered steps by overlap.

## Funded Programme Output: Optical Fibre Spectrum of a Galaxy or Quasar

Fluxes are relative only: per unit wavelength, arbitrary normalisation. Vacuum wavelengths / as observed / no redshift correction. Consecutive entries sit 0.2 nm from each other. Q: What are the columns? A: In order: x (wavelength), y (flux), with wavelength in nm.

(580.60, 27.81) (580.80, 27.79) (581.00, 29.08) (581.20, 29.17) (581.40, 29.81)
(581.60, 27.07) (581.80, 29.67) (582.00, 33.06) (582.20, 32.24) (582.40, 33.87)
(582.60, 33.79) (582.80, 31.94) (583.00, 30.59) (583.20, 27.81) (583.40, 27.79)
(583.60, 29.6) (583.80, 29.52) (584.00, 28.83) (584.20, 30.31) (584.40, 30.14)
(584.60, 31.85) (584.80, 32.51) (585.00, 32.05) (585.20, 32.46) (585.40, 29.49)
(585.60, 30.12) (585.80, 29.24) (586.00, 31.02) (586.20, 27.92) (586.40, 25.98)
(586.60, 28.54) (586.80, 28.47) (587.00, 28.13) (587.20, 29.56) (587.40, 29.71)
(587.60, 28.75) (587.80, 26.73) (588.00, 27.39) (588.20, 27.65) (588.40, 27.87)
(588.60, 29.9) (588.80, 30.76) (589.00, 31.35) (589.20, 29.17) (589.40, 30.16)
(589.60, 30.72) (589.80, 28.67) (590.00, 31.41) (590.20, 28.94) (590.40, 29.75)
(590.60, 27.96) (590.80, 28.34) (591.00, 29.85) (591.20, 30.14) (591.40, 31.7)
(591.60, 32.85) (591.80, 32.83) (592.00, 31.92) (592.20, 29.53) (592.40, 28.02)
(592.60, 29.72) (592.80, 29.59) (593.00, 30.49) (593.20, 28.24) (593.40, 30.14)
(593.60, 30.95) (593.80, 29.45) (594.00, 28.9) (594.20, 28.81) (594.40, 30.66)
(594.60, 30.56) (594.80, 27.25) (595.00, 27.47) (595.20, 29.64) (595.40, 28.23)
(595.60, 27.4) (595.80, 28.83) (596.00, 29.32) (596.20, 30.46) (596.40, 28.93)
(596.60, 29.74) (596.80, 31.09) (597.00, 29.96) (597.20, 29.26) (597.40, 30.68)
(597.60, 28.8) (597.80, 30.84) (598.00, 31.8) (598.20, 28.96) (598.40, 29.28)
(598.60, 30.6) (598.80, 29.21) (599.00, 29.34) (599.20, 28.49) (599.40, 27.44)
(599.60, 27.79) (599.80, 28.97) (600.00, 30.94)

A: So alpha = 29.6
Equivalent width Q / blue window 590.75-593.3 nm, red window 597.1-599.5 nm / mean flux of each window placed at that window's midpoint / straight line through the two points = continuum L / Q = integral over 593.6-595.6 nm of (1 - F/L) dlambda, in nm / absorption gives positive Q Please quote 0.06 nm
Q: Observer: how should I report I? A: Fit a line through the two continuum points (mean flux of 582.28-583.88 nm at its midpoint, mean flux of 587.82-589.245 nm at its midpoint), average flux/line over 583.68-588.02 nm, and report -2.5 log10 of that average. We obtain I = 0.011 mag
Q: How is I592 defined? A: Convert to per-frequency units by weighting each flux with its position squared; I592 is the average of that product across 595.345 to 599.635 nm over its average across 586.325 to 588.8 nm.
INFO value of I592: 1.07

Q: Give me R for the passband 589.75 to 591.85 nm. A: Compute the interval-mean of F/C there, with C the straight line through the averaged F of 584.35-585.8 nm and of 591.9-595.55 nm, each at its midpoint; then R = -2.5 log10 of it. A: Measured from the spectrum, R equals -0.008 mag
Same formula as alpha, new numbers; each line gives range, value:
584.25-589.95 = 29.5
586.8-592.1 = 29.7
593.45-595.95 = 29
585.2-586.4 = 29.5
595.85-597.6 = 29.8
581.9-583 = 32.8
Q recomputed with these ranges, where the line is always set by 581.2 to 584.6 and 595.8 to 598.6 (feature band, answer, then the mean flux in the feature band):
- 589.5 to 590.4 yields 0.01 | 29.9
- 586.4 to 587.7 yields 0.07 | 28.6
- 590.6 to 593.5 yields -0.01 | 30.2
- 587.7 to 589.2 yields 0.07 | 28.8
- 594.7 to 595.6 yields 0.06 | 28.1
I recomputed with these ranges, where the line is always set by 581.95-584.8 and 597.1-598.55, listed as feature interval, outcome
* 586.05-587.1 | 0.099 mag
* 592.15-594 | 0.026 mag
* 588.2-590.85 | 0.032 mag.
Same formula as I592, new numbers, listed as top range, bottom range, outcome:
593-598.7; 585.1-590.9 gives 1.04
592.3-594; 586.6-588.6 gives 1.06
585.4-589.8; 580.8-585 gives 0.97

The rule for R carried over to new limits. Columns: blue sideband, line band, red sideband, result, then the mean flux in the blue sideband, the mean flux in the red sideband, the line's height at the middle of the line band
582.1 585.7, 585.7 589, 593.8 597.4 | 0.06 mag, 30.8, 29.3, 30.4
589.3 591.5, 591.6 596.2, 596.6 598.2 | 0.02 mag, 29.8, 30.2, 30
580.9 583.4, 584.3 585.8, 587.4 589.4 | -0.05 mag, 30.6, 29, 29.8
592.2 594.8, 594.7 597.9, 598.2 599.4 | 0.00 mag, 29.5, 29.2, 29.3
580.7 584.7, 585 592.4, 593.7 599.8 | 0.01 mag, 30.2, 29.3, 29.8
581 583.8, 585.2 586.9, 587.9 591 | 0.03 mag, 30.4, 29.4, 29.9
